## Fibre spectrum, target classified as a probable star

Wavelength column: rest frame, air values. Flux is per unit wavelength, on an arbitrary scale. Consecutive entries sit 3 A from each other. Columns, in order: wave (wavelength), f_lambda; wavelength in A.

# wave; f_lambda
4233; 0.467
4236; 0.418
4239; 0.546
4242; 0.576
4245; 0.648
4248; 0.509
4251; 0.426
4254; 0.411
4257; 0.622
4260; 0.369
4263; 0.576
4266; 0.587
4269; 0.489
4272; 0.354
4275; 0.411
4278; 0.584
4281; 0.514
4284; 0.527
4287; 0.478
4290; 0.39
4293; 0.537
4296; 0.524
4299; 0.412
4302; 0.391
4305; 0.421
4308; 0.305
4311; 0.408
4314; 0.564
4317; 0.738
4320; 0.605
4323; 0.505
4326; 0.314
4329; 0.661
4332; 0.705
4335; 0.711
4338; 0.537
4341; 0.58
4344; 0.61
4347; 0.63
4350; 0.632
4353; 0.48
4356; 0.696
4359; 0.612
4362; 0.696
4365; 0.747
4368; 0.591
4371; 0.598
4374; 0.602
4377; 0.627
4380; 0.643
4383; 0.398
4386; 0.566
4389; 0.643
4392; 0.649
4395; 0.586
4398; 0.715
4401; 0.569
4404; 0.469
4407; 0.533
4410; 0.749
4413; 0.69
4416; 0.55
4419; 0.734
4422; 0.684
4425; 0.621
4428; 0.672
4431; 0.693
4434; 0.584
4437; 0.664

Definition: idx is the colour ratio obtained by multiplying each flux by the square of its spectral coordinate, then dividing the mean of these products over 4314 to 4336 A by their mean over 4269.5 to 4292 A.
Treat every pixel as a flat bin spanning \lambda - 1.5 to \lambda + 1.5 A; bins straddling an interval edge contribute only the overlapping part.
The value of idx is 1.31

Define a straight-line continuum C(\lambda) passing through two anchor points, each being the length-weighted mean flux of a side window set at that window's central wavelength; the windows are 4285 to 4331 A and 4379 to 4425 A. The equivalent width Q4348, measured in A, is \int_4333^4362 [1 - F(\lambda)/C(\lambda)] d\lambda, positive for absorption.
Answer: -4.14 A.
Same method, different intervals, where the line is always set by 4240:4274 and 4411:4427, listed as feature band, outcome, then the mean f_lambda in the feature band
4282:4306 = 3.5 A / 0.462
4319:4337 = -0.3 A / 0.582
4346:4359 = -0.3 A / 0.609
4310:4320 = -0.4 A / 0.583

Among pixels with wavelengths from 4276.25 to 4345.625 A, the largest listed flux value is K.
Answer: 0.738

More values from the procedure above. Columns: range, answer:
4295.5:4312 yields 0.524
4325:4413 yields 0.749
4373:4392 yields 0.649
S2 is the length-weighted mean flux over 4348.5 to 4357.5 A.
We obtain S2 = 0.603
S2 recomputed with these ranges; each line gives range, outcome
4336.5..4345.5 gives 0.576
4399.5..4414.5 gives 0.602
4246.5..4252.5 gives 0.468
